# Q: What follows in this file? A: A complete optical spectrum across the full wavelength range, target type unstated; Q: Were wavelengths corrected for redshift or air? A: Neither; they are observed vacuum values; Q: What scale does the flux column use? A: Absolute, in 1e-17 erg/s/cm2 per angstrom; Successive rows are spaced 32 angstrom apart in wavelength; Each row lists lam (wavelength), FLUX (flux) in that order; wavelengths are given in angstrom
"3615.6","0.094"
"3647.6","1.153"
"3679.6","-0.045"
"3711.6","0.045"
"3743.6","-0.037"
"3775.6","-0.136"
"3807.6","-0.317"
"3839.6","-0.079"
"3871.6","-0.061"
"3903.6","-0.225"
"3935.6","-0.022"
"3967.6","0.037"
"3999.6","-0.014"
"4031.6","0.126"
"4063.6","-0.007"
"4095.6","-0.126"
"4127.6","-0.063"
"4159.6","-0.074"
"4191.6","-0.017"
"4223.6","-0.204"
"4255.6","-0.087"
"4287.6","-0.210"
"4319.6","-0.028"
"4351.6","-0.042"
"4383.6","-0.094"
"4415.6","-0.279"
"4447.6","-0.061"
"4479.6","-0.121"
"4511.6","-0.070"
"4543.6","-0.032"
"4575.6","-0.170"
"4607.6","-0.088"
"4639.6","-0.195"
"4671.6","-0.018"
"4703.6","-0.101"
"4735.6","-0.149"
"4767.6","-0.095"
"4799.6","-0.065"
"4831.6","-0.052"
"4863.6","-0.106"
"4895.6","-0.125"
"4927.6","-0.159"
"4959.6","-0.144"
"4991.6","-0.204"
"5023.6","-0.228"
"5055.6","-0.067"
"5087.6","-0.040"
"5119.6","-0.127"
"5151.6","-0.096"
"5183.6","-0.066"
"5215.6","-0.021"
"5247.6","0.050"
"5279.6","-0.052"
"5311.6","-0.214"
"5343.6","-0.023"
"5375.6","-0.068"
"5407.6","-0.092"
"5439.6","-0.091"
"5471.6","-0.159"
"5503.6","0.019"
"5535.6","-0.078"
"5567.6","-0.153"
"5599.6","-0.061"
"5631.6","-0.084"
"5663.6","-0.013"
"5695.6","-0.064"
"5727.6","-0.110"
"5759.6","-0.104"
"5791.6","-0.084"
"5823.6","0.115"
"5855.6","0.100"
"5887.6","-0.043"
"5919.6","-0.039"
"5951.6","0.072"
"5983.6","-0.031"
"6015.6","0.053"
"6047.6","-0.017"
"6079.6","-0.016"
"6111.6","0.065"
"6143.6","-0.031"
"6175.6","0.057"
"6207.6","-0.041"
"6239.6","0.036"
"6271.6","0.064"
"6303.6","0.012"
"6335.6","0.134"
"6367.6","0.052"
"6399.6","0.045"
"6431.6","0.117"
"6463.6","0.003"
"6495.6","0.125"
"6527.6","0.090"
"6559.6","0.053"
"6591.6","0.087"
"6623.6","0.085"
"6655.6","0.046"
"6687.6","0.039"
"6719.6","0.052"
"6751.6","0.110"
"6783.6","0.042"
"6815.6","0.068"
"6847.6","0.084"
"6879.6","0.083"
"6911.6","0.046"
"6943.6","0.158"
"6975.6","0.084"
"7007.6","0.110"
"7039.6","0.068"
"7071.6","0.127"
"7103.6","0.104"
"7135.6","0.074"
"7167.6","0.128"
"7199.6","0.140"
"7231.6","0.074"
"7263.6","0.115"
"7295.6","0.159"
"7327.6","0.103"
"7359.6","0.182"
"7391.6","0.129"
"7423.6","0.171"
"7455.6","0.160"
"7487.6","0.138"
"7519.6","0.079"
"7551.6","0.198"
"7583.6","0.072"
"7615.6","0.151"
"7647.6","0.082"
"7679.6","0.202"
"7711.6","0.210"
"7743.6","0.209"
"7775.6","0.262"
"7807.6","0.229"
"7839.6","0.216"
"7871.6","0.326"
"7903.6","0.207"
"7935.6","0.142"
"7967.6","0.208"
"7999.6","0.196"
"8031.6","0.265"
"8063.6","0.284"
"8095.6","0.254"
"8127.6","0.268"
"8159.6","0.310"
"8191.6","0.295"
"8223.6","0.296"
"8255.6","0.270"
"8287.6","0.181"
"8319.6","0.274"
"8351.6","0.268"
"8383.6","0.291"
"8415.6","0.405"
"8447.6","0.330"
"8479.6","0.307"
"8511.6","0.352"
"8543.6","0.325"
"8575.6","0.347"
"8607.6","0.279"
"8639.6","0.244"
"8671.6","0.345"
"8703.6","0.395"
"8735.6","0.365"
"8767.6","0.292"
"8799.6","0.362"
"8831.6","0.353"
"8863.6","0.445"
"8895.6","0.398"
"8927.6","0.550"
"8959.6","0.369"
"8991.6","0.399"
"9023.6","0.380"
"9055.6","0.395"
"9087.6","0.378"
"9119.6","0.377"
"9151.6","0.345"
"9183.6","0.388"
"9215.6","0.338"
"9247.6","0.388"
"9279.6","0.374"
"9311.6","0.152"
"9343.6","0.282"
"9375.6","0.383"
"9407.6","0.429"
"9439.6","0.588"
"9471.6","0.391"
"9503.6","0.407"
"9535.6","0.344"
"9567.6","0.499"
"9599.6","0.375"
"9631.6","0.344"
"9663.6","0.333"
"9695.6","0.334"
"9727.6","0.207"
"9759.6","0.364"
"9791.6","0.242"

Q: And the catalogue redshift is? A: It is 0.929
